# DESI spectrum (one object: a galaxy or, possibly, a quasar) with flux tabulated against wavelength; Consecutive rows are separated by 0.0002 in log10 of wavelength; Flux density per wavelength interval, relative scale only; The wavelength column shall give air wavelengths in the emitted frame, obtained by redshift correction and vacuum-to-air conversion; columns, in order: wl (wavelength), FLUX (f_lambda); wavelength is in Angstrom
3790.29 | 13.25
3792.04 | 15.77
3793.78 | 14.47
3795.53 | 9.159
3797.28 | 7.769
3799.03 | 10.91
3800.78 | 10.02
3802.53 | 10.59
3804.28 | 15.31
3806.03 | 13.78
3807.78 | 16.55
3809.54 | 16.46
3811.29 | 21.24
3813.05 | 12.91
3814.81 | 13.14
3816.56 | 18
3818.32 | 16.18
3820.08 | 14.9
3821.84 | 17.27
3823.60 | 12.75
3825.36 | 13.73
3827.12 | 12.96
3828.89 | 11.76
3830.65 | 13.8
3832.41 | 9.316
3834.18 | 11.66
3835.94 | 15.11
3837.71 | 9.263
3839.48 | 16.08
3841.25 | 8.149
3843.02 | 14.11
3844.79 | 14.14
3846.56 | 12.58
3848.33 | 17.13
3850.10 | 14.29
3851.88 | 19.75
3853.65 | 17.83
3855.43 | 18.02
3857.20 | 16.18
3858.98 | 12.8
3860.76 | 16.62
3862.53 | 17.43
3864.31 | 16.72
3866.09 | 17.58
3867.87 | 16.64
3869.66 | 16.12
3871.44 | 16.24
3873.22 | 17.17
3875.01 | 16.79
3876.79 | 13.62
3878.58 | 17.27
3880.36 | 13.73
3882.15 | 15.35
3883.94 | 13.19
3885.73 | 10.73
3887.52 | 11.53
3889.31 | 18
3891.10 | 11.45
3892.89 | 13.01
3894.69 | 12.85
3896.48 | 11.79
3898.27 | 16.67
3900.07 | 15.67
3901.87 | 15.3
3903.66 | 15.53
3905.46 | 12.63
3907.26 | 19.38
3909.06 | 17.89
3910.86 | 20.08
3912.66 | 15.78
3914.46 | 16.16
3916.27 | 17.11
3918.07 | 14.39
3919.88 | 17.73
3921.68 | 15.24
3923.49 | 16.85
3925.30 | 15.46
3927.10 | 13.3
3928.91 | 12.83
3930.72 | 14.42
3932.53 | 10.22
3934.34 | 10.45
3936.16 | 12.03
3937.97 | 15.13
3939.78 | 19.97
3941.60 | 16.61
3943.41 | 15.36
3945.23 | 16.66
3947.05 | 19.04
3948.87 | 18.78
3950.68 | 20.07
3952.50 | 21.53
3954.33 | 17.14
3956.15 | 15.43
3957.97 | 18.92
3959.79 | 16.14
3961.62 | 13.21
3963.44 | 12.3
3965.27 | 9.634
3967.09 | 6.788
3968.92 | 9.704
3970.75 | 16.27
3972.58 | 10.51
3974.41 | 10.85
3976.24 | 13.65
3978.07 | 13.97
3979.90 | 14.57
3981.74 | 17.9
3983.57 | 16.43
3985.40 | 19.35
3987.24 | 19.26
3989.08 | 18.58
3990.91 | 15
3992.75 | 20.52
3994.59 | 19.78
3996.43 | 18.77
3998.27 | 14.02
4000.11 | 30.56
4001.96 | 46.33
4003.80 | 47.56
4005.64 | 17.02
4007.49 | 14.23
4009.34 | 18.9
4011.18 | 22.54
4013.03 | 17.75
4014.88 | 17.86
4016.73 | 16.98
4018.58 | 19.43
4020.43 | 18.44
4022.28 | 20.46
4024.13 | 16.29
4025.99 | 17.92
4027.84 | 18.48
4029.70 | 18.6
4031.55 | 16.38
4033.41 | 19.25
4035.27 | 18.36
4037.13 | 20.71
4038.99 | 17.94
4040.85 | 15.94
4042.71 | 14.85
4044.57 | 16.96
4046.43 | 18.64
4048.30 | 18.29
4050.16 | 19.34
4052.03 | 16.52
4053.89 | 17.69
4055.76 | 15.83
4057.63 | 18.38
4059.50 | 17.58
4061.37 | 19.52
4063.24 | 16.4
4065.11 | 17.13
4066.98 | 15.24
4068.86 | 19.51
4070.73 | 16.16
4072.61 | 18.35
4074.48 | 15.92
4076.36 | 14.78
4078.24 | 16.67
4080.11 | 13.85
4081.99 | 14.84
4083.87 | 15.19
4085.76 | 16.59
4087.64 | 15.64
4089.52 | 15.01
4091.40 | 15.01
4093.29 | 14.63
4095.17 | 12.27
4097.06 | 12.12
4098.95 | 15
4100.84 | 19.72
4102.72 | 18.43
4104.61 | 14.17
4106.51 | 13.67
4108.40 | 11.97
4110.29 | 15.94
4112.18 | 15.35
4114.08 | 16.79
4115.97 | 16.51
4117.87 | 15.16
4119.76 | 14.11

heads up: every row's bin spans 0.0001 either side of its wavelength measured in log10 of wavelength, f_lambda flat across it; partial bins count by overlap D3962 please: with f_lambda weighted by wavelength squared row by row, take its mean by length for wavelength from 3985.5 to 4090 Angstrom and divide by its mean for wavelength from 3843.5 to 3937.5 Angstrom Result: 1.3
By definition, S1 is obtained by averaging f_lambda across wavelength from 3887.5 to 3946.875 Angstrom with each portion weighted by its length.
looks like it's 15.2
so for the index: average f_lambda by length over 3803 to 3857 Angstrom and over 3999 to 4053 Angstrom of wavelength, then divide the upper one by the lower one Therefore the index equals 1.4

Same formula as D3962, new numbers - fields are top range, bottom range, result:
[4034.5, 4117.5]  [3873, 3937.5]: 1.21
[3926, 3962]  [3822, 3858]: 1.20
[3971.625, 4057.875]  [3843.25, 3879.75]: 1.26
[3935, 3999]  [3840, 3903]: 1.10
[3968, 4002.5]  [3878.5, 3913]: 1.27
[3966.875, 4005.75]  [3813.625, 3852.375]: 1.51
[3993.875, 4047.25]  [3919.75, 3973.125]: 1.42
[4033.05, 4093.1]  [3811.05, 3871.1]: 1.27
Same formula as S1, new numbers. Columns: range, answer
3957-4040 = 18.2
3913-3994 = 15.4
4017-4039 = 18.5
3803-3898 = 14.7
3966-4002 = 16.9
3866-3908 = 14.9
